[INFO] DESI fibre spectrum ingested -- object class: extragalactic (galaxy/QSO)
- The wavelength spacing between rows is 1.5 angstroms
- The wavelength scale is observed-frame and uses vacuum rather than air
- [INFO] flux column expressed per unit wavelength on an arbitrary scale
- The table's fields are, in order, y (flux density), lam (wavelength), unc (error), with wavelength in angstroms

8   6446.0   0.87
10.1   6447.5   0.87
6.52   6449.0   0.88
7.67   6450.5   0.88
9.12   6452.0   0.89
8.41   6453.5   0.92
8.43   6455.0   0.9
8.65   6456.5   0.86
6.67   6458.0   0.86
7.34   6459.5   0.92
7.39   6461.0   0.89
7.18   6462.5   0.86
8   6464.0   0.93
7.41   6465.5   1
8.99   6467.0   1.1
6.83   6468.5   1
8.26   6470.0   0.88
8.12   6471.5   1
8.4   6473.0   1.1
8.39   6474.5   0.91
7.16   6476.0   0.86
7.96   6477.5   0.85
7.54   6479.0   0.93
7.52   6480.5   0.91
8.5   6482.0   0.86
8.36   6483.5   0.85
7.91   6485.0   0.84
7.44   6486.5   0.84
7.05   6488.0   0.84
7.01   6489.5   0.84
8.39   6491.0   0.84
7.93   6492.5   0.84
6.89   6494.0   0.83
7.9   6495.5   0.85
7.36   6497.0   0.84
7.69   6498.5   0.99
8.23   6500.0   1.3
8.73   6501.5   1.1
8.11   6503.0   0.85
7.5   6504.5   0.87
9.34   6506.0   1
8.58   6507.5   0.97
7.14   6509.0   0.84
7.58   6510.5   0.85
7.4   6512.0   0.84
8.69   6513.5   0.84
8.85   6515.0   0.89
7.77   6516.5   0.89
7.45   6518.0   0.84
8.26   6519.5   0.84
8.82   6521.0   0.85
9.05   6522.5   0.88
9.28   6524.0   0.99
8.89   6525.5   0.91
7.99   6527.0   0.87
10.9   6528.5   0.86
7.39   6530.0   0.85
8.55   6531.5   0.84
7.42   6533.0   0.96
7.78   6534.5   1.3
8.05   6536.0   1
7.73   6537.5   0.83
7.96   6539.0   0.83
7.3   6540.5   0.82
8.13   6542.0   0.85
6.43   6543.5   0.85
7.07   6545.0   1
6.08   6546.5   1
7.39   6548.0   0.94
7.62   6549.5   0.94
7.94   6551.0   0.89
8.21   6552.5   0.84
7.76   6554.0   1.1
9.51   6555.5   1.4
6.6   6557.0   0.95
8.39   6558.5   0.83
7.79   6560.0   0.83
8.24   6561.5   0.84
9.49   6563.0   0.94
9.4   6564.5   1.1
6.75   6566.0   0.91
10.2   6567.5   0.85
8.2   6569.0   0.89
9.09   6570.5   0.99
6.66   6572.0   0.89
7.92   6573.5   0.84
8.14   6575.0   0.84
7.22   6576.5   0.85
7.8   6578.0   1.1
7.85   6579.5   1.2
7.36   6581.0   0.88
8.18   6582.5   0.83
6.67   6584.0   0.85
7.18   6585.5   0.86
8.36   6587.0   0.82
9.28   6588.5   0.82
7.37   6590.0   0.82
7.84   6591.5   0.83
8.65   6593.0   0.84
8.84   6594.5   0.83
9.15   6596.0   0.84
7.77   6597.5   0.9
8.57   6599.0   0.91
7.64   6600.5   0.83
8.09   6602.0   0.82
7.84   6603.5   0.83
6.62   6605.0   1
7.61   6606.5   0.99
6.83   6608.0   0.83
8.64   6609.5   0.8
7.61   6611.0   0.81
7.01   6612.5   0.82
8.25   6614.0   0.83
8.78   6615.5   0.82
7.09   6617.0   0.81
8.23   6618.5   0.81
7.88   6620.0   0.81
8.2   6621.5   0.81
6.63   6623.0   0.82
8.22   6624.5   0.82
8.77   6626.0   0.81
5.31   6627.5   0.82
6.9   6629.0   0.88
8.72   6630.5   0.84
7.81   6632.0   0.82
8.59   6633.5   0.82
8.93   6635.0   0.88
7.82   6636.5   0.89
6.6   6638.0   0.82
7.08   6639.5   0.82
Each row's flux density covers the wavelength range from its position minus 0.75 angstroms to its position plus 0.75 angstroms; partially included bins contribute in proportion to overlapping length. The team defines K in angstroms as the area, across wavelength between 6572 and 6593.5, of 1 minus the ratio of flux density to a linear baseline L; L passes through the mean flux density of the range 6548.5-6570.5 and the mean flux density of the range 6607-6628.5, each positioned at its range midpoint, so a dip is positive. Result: 0.69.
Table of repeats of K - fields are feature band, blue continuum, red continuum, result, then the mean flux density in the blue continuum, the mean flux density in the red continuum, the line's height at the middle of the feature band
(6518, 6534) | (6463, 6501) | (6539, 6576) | -1.4 angstroms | 7.81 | 7.93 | 7.88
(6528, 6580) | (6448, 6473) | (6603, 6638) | -1.2 angstroms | 7.85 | 7.73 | 7.78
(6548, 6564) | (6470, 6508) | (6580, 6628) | -0.5 angstroms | 7.92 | 7.84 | 7.87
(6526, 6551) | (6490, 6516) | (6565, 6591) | 0.6 angstroms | 8.01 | 7.91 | 7.96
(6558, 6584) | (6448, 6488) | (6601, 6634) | -1.2 angstroms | 7.85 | 7.7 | 7.75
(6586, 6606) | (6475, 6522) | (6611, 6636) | -0.7 angstroms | 7.91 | 7.83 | 7.85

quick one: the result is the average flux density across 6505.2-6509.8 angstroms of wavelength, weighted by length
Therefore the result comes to 8.34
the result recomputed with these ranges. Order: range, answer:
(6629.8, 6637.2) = 8.38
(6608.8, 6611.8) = 8.1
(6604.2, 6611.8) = 7.46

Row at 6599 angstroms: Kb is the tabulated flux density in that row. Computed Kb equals 8.57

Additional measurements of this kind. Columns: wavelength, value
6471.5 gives 8.12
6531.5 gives 8.55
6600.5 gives 7.64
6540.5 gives 7.3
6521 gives 8.82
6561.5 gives 8.24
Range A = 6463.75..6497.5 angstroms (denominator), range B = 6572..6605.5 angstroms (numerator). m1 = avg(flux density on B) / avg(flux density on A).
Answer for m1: 1.0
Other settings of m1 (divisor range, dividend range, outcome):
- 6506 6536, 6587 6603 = 1.00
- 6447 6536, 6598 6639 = 0.96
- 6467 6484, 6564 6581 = 1.01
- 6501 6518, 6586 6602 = 1.02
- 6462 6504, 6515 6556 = 1.03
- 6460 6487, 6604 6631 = 0.97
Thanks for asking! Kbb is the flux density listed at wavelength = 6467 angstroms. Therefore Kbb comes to 8.99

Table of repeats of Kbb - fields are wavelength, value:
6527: 7.99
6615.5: 8.78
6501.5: 8.73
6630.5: 8.72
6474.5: 8.39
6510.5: 7.58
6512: 7.4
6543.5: 6.43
